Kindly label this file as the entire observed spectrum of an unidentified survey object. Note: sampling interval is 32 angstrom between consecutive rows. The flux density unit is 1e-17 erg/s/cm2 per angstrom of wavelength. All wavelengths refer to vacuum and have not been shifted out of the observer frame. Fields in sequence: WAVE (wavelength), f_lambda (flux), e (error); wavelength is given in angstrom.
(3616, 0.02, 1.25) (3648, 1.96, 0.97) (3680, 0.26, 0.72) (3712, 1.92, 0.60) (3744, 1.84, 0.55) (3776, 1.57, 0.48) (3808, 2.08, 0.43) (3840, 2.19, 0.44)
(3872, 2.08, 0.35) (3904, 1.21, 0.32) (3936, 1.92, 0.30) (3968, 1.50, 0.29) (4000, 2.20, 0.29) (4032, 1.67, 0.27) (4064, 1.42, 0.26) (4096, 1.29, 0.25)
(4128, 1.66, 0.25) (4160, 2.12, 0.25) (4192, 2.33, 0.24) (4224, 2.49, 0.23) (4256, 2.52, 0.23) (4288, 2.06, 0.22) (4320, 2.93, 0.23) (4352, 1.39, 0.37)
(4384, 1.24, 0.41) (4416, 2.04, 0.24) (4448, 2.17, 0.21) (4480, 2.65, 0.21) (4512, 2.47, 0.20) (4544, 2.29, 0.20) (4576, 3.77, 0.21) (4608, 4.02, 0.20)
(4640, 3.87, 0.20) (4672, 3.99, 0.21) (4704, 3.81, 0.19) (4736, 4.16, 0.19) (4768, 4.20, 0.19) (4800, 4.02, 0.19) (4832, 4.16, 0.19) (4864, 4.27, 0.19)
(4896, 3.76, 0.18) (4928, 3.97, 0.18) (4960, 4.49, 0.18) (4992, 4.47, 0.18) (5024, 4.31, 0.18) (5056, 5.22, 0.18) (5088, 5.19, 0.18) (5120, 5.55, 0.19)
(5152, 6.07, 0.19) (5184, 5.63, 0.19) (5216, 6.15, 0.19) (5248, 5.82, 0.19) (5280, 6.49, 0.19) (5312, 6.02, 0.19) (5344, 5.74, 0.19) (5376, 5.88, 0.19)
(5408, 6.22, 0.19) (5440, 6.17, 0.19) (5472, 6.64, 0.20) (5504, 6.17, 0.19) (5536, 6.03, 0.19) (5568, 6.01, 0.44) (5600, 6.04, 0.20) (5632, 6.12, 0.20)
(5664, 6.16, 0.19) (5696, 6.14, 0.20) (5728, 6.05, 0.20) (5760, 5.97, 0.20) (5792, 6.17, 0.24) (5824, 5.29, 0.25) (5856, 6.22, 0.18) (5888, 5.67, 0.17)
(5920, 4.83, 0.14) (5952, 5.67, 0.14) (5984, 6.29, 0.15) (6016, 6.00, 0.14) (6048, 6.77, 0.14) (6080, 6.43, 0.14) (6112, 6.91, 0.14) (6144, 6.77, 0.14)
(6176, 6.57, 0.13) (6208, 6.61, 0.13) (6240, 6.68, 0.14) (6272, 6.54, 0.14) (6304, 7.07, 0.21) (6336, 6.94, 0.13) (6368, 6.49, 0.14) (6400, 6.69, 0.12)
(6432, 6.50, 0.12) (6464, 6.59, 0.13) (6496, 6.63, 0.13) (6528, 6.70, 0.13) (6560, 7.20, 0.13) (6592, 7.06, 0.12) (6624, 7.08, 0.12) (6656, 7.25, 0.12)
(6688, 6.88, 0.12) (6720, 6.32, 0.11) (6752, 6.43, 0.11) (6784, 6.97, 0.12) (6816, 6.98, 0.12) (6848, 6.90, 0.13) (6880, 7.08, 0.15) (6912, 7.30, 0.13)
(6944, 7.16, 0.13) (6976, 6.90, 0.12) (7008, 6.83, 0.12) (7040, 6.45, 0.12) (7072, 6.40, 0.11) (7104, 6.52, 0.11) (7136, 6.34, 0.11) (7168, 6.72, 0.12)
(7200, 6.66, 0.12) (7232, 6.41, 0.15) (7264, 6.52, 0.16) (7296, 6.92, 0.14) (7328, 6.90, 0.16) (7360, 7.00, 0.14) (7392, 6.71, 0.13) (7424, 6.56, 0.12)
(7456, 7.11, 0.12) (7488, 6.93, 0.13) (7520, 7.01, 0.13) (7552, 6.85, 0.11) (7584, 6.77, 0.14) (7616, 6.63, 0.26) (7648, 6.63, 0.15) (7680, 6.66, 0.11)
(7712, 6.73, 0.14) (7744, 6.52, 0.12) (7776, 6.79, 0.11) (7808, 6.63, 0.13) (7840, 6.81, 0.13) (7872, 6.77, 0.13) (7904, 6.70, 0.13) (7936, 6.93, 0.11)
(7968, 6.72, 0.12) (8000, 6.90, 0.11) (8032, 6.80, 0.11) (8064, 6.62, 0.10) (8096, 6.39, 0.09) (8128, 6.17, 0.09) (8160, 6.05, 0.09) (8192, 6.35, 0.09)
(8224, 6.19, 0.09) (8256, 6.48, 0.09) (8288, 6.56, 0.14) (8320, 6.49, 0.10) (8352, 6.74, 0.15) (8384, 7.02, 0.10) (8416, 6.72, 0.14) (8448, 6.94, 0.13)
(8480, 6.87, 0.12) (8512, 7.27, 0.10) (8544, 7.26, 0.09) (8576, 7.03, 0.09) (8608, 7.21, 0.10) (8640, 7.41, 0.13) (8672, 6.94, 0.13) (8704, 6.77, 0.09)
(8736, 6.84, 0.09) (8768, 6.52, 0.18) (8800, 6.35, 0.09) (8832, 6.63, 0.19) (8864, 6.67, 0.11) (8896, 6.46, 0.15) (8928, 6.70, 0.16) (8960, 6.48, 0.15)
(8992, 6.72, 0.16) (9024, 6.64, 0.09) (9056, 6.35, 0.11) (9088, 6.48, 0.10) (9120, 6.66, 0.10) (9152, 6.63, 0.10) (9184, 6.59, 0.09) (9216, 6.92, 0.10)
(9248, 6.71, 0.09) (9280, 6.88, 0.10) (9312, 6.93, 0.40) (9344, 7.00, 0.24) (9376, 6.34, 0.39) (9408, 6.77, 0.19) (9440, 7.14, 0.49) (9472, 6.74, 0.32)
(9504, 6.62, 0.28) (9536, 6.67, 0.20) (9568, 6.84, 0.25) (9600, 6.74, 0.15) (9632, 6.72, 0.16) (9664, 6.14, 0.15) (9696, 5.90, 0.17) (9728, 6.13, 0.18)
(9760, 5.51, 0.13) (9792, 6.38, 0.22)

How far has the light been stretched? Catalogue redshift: 0.14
